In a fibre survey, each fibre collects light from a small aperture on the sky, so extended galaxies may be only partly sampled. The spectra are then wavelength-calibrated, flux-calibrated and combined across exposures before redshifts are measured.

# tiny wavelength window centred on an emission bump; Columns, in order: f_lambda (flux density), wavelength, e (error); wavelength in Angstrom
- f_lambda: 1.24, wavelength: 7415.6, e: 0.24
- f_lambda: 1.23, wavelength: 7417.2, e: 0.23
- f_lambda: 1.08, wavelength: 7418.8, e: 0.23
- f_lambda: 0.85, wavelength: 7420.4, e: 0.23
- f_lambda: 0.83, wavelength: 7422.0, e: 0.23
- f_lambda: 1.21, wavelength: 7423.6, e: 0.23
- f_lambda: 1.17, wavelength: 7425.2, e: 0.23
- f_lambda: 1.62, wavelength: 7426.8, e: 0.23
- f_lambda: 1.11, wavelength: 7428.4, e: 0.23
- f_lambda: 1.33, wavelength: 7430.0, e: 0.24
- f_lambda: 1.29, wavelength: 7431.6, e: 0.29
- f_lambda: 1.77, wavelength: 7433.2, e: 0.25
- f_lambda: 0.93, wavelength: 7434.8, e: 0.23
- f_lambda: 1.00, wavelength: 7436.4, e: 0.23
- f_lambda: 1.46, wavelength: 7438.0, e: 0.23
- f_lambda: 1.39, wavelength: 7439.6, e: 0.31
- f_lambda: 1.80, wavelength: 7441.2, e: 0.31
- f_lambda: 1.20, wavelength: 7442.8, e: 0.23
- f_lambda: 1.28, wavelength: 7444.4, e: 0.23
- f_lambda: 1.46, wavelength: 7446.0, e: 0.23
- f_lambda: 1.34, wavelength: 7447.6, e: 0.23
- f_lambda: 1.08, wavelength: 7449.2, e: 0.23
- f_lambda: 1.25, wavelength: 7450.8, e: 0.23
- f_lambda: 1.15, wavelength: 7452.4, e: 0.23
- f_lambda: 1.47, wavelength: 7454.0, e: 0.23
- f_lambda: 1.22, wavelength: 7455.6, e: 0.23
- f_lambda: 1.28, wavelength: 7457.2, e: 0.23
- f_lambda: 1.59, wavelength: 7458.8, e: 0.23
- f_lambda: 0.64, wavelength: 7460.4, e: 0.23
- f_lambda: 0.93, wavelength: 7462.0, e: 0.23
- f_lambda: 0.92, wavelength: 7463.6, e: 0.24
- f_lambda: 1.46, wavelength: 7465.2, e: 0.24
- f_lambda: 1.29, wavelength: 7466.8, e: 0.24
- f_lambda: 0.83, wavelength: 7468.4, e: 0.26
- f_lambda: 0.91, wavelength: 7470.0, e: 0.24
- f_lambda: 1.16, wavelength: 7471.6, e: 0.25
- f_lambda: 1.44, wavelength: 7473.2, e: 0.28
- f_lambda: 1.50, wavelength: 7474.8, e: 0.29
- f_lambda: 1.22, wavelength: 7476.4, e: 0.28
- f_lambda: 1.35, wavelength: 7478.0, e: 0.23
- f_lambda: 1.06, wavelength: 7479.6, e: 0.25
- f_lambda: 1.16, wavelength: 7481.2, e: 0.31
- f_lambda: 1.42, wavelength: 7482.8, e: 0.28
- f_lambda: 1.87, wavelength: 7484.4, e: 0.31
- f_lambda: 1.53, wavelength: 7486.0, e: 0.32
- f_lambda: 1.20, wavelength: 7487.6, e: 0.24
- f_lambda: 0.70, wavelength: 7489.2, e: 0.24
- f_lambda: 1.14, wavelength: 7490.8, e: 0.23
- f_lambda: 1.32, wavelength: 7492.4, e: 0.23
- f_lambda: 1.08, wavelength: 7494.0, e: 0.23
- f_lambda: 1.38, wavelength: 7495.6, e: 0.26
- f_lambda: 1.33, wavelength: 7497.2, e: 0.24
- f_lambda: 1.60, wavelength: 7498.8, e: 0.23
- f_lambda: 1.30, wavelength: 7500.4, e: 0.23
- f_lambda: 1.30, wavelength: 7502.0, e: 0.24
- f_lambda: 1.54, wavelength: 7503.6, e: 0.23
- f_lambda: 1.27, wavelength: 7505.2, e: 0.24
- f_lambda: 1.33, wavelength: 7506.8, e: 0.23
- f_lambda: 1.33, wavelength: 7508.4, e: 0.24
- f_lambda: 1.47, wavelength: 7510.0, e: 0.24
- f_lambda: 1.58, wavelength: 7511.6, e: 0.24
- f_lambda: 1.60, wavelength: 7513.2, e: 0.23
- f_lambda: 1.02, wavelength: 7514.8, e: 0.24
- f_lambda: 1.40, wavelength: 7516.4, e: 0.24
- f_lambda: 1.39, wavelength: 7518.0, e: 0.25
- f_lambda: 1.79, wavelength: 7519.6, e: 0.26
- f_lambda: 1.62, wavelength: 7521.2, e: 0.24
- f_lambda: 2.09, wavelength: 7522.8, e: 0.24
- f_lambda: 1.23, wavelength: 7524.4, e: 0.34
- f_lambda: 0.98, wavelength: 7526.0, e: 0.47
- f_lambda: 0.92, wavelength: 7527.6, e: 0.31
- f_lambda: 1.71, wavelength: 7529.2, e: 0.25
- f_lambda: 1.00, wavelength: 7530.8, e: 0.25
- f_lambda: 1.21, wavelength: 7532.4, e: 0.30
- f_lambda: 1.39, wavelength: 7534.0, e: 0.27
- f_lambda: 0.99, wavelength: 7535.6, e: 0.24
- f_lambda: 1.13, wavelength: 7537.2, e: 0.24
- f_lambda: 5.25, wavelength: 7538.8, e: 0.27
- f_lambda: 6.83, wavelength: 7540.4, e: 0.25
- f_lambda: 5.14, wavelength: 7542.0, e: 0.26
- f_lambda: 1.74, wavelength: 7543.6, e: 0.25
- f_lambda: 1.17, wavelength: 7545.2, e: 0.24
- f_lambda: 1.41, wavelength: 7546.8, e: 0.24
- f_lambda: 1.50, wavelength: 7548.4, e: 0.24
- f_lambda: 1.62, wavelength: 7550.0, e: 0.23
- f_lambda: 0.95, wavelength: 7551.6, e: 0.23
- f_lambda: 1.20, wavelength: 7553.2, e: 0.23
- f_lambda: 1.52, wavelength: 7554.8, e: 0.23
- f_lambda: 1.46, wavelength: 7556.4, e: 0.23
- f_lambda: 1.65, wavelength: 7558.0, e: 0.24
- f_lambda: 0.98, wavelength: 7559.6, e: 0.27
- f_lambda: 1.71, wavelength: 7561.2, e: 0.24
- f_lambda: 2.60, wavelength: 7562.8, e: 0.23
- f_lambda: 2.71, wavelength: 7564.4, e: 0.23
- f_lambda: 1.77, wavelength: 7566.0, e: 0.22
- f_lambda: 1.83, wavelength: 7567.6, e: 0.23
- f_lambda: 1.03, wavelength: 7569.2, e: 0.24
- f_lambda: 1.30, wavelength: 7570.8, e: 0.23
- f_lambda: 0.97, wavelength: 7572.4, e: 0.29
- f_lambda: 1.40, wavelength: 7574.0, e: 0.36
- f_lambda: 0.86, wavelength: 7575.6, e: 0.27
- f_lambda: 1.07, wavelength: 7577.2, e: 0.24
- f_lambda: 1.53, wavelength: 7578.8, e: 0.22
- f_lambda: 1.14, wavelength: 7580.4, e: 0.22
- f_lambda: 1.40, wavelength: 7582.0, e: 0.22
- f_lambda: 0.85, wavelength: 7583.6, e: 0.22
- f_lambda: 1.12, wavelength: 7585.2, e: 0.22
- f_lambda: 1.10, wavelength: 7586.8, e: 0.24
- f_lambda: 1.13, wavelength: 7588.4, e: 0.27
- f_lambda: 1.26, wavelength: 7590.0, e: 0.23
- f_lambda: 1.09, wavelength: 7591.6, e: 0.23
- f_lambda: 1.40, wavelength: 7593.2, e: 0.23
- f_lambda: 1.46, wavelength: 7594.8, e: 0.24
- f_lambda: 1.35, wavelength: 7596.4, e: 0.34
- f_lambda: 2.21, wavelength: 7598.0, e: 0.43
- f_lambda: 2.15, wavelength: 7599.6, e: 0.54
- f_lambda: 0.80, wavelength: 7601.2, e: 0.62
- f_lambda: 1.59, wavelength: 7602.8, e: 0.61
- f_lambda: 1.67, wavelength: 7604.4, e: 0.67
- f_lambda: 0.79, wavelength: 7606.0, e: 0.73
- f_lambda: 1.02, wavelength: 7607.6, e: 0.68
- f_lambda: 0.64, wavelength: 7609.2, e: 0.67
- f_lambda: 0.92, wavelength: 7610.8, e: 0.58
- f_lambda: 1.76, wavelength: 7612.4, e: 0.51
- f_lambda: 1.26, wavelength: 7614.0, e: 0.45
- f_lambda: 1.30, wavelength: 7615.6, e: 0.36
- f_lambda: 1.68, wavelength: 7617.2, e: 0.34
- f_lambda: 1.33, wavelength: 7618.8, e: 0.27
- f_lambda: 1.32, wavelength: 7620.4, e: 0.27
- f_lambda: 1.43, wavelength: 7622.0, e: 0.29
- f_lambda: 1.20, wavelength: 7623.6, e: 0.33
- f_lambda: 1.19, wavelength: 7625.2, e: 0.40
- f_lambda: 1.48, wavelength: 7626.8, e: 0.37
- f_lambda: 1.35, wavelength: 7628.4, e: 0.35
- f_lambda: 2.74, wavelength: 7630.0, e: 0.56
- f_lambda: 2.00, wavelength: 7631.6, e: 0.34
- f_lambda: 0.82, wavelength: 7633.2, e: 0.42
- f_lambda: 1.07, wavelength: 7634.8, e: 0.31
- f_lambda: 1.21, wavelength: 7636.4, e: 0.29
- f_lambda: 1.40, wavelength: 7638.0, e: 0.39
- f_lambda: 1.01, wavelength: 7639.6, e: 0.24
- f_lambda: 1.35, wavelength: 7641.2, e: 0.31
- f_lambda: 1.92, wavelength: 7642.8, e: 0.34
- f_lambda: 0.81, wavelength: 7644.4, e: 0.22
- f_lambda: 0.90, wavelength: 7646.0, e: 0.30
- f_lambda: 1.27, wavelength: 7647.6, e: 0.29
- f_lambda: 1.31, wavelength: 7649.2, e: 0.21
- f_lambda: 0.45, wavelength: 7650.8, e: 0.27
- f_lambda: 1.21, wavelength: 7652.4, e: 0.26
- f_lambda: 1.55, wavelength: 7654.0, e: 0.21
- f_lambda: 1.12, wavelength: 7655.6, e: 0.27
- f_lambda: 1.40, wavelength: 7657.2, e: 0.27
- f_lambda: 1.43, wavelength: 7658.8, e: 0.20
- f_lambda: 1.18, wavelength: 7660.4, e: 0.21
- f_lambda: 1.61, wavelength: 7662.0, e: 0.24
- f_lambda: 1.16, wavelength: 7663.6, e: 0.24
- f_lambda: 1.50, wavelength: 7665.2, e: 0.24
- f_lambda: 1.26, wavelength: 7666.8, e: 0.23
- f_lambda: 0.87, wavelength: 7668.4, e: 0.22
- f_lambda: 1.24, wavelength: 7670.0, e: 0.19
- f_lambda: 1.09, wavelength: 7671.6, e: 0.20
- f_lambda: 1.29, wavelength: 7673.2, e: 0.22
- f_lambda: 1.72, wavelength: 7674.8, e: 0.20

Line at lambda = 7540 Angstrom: H-alpha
